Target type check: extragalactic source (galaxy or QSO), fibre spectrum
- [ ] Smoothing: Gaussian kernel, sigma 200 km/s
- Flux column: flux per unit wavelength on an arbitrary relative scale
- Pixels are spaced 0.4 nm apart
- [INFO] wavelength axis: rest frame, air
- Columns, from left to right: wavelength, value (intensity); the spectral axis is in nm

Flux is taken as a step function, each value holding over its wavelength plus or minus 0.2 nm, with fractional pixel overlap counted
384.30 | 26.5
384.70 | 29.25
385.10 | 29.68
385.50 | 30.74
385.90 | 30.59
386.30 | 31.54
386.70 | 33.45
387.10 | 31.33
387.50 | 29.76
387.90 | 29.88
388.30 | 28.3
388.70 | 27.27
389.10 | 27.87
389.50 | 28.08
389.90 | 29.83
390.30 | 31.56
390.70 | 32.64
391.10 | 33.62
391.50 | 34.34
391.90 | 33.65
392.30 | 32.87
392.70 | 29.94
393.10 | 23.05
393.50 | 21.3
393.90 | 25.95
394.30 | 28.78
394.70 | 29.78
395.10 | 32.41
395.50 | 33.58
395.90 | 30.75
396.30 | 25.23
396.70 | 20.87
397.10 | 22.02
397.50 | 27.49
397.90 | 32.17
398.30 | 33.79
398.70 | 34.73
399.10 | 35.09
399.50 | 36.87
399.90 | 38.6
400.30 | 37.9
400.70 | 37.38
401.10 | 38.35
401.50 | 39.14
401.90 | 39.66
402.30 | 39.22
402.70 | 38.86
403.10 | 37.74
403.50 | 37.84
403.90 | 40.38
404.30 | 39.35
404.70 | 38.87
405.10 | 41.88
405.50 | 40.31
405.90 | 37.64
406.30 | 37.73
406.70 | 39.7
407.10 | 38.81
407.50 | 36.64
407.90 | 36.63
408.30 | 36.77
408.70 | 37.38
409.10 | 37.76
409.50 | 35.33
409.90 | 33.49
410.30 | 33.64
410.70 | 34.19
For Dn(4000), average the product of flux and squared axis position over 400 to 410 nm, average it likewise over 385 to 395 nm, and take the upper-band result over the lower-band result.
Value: 1.4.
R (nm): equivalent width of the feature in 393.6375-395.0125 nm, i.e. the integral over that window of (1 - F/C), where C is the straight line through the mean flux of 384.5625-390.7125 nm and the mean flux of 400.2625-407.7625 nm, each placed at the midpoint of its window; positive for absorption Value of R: 0.222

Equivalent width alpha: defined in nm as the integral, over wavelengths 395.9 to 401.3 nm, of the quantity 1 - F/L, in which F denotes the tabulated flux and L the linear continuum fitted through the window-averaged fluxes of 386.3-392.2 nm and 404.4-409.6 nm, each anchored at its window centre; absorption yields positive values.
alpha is 0.39 nm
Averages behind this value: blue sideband 30.9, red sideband 38.2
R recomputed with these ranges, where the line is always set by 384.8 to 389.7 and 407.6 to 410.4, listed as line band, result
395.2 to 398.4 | 0.43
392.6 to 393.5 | 0.19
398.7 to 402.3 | -0.45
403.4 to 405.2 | -0.26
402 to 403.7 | -0.21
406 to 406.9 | -0.09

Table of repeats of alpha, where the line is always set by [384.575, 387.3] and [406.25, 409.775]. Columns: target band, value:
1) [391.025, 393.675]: 0.248 nm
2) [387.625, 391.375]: 0.239 nm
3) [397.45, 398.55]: 0.084 nm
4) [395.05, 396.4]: 0.124 nm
